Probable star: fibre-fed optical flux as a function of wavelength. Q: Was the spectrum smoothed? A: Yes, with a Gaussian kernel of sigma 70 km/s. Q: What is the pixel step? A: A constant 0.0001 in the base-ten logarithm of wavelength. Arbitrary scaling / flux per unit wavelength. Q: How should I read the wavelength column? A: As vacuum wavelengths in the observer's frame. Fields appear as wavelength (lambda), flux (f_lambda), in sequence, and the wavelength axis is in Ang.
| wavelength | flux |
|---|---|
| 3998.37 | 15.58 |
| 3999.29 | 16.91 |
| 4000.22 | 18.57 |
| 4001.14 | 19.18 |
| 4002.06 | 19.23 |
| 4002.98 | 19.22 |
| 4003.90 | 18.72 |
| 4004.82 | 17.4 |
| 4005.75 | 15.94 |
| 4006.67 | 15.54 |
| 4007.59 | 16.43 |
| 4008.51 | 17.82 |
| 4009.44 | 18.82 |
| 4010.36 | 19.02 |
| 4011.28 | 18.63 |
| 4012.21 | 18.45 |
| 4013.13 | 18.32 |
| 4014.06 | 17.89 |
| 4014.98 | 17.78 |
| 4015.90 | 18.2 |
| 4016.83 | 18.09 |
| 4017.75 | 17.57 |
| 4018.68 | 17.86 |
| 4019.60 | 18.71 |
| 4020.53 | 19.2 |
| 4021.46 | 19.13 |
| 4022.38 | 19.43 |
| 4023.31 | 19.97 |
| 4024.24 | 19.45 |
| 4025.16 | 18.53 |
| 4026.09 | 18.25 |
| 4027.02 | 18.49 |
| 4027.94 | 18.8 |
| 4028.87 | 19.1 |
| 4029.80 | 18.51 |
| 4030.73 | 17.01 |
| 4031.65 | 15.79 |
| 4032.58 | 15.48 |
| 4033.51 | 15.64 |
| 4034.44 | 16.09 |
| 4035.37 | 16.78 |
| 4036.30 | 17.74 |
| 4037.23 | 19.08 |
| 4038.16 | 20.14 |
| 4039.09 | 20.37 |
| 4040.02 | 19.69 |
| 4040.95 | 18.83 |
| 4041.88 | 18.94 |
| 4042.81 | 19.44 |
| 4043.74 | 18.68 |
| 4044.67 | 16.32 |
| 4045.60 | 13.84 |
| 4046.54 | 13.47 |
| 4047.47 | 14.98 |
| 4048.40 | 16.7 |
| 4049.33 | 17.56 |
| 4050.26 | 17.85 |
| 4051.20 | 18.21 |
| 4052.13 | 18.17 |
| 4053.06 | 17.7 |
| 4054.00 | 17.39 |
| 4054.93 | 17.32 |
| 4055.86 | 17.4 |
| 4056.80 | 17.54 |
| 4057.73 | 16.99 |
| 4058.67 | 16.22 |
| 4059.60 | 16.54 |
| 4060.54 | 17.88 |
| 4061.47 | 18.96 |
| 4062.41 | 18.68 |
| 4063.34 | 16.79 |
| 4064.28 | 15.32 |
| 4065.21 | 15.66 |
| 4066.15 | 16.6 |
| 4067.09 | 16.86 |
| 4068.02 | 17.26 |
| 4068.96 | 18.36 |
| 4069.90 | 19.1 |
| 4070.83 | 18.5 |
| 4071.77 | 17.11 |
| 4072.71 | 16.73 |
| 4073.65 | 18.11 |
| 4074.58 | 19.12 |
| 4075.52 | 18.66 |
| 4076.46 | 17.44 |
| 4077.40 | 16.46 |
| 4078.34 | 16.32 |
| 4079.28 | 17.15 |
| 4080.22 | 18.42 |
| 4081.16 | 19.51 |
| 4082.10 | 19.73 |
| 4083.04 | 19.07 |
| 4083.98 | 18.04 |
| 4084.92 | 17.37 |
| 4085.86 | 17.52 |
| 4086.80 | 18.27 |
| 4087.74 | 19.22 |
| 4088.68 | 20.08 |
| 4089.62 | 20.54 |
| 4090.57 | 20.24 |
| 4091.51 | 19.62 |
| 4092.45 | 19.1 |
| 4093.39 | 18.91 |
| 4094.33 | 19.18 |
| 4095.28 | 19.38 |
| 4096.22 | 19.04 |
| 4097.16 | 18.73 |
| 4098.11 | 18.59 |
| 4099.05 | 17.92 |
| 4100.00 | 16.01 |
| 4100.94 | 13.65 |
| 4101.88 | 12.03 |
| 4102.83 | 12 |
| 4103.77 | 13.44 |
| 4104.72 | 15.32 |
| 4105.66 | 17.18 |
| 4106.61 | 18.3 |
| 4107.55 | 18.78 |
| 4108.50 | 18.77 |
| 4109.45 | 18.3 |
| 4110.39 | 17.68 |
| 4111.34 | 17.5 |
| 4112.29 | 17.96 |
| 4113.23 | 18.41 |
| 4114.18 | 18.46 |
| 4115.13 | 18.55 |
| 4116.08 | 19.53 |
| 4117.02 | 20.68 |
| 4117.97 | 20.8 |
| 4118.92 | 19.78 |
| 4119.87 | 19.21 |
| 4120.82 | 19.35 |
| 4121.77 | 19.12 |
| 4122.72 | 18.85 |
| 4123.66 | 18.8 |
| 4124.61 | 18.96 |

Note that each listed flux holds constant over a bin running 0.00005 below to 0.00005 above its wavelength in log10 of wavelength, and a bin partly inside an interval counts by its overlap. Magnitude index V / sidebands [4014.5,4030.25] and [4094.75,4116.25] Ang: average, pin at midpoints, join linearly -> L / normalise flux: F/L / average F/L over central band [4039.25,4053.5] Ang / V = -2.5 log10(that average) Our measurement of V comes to 0.05 mag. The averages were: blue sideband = 18.7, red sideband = 17.2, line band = 17.4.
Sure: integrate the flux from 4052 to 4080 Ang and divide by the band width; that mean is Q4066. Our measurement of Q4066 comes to 17.4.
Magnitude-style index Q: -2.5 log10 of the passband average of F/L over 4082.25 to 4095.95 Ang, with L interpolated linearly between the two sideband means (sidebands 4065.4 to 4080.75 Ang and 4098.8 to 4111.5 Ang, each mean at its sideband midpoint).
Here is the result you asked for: -0.133 mag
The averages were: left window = 17.6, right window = 16.1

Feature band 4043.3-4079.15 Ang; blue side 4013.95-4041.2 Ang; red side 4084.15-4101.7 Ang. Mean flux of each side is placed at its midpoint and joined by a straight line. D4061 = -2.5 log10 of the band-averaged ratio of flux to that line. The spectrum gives 0.07 mag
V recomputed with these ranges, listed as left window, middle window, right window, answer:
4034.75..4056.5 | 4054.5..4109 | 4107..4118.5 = 0.04 mag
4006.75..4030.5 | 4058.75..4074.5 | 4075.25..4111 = 0.04 mag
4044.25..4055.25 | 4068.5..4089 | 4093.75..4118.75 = -0.07 mag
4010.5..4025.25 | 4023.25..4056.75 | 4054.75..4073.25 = 0.02 mag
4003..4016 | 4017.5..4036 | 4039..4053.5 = -0.02 mag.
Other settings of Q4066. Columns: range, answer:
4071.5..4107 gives 17.7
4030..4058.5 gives 17.4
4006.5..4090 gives 17.9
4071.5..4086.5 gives 17.9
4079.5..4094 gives 19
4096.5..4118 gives 17.3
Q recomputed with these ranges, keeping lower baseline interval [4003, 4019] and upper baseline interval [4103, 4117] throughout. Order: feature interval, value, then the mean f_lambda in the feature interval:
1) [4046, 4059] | 0.05 mag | 16.9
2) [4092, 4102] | 0.00 mag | 17.7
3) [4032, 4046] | 0.00 mag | 17.8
